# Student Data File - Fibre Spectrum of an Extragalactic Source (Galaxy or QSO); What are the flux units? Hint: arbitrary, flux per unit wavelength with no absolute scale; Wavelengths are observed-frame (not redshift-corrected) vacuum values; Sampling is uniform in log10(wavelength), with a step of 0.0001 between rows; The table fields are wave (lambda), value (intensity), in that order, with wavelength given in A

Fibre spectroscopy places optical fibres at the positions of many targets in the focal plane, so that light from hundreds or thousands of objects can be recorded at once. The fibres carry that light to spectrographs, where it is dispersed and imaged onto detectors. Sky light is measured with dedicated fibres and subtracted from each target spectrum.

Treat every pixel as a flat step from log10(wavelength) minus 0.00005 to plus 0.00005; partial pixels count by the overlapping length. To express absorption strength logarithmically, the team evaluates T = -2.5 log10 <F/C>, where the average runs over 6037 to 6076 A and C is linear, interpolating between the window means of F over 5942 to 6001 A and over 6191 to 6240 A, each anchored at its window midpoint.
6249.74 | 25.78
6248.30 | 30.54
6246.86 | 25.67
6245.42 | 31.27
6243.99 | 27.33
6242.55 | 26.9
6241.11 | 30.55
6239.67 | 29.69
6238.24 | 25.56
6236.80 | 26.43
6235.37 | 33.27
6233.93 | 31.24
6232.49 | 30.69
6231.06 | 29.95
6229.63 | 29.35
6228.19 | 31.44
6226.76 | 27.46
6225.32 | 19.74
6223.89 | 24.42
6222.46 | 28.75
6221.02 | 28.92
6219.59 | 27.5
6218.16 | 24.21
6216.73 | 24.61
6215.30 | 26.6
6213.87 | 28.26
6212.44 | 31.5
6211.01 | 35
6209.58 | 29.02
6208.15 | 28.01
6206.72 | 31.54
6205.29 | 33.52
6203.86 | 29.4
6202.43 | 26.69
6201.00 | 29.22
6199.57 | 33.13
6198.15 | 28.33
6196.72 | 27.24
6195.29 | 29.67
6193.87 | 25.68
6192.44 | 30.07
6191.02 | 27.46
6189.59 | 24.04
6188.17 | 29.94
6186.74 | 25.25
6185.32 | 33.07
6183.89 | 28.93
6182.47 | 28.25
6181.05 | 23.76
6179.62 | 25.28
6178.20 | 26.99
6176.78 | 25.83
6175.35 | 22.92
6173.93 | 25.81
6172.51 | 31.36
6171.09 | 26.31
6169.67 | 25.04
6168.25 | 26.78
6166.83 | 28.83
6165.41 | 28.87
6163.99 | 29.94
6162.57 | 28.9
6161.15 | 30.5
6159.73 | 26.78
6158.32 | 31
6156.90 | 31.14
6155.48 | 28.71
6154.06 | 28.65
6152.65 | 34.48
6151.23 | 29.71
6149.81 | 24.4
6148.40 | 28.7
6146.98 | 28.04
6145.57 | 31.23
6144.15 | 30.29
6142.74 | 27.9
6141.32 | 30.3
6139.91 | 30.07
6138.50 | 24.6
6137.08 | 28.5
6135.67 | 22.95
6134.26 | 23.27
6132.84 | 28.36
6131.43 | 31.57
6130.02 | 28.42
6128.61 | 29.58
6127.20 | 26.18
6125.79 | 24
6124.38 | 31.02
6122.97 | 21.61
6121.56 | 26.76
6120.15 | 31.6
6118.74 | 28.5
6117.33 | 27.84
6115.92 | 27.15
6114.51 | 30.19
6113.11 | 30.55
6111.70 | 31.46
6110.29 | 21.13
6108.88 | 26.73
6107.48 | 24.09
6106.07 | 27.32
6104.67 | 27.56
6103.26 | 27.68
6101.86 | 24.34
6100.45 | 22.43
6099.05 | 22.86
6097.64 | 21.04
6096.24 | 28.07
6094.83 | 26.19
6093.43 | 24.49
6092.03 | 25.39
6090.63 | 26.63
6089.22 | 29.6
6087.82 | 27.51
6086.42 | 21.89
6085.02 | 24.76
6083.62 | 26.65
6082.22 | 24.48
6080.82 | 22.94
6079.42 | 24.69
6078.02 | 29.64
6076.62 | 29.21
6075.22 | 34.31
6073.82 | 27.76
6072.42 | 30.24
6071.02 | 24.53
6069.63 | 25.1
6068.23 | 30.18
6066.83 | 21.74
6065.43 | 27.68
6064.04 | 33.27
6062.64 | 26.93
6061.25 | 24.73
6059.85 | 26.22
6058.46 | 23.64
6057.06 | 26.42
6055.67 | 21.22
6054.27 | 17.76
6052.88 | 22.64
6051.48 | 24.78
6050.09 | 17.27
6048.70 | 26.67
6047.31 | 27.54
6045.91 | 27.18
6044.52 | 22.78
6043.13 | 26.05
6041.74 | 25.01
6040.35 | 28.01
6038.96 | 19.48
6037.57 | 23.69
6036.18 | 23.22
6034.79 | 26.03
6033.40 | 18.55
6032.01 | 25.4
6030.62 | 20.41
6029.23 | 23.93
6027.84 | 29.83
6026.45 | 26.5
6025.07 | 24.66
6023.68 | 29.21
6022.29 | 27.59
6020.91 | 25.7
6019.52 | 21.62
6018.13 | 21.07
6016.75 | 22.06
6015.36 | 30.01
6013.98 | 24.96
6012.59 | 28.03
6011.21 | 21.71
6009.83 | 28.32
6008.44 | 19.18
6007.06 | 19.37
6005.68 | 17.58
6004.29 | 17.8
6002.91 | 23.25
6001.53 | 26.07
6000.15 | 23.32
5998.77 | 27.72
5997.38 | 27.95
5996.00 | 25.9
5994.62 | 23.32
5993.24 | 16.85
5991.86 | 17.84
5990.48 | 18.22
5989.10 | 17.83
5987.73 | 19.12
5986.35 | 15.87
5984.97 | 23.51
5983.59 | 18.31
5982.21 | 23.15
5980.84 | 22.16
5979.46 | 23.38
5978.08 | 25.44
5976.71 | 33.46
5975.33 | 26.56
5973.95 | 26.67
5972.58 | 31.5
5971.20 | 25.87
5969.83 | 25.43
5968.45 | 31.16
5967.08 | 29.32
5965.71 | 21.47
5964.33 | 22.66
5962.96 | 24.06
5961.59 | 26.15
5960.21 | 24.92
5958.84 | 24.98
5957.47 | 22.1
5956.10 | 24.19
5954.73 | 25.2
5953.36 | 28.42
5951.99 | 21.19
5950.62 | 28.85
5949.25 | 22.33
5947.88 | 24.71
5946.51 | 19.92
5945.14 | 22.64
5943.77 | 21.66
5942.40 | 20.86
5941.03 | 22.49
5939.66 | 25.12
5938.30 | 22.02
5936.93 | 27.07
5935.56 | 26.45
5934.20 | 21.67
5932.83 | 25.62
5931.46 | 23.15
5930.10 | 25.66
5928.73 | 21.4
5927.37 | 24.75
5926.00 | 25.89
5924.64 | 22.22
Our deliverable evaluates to 0.00 mag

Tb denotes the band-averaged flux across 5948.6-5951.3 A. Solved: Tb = 25.6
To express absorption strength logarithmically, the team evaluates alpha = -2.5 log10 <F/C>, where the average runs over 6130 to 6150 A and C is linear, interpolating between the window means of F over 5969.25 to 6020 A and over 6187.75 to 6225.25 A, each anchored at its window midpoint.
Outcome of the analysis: -0.047 mag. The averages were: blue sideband 23.3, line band 28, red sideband 28.4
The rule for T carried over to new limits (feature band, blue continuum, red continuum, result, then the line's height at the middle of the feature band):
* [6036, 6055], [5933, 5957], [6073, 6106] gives 0.075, 25.4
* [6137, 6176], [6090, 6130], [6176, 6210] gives -0.040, 27.5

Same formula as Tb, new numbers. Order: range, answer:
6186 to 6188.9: 27.7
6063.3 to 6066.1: 30.5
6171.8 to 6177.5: 26.5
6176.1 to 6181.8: 25.5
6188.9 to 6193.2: 27.2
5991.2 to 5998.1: 22.4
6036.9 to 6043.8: 24.5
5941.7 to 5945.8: 21.7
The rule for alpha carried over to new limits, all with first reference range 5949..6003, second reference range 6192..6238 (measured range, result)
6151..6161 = -0.09 mag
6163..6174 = -0.01 mag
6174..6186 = 0.05 mag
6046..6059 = 0.10 mag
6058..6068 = -0.03 mag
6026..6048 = 0.03 mag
